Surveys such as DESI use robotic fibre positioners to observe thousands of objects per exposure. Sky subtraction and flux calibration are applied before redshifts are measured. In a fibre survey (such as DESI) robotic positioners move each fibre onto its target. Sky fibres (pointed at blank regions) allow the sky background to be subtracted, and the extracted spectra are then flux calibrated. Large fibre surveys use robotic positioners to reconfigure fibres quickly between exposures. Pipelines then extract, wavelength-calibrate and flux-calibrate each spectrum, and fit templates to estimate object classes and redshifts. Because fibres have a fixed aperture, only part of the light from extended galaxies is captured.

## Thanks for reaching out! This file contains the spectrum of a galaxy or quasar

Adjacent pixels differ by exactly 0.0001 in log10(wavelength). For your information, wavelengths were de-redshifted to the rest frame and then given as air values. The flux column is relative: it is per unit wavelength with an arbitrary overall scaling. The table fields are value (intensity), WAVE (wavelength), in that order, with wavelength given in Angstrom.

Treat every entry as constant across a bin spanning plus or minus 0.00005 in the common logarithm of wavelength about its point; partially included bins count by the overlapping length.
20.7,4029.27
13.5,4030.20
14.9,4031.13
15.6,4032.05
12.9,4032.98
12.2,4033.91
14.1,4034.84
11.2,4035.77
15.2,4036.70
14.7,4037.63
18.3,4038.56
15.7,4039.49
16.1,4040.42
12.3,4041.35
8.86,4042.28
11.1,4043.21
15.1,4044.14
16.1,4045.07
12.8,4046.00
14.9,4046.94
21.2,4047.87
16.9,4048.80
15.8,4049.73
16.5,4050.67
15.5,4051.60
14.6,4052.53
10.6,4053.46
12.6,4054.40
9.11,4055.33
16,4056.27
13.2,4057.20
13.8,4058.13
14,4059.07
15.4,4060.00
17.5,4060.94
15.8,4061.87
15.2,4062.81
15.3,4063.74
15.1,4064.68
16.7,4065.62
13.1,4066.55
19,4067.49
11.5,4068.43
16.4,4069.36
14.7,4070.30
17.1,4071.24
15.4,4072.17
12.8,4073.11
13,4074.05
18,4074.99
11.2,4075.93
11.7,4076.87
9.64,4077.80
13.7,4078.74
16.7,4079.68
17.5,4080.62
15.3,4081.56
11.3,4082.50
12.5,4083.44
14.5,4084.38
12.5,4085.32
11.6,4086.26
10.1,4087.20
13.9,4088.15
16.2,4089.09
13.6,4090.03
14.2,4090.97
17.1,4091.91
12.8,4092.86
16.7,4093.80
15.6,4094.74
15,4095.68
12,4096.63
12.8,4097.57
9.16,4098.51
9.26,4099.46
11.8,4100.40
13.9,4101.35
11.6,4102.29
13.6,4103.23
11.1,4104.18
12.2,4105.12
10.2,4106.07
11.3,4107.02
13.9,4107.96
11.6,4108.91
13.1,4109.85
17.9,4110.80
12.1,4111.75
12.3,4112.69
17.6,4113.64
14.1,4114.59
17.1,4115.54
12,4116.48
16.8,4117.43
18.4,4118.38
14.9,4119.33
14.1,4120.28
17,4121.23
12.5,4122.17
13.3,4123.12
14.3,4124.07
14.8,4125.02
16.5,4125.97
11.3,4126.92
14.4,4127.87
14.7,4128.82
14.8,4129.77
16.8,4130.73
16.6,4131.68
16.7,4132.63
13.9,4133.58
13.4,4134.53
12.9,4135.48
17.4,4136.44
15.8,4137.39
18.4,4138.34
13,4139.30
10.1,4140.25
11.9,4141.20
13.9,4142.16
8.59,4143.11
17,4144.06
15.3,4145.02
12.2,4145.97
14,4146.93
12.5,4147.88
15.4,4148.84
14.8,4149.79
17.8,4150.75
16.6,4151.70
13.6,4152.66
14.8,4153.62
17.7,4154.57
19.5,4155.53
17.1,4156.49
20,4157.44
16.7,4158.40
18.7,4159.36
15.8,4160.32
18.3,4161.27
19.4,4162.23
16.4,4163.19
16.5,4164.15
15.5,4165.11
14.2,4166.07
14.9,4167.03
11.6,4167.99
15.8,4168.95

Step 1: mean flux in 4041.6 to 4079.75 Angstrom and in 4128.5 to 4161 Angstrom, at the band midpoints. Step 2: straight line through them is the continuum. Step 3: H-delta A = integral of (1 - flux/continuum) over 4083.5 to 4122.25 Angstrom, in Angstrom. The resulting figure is 3.26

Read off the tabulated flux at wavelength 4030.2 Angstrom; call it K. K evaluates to 13.5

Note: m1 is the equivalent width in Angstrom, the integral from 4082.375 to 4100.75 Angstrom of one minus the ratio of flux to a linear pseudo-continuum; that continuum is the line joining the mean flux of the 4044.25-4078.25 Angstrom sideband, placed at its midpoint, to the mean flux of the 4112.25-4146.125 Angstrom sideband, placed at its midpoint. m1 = 1.8 Angstrom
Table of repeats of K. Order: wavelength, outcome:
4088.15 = 13.9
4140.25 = 10.1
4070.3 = 14.7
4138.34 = 18.4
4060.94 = 17.5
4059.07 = 14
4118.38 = 18.4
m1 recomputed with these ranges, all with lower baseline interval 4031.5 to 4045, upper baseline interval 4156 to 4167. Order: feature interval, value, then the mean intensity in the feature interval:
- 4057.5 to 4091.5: 1.1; 14.3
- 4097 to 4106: 2.2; 11.7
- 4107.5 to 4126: 1.4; 14.7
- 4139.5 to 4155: 2.4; 14.1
